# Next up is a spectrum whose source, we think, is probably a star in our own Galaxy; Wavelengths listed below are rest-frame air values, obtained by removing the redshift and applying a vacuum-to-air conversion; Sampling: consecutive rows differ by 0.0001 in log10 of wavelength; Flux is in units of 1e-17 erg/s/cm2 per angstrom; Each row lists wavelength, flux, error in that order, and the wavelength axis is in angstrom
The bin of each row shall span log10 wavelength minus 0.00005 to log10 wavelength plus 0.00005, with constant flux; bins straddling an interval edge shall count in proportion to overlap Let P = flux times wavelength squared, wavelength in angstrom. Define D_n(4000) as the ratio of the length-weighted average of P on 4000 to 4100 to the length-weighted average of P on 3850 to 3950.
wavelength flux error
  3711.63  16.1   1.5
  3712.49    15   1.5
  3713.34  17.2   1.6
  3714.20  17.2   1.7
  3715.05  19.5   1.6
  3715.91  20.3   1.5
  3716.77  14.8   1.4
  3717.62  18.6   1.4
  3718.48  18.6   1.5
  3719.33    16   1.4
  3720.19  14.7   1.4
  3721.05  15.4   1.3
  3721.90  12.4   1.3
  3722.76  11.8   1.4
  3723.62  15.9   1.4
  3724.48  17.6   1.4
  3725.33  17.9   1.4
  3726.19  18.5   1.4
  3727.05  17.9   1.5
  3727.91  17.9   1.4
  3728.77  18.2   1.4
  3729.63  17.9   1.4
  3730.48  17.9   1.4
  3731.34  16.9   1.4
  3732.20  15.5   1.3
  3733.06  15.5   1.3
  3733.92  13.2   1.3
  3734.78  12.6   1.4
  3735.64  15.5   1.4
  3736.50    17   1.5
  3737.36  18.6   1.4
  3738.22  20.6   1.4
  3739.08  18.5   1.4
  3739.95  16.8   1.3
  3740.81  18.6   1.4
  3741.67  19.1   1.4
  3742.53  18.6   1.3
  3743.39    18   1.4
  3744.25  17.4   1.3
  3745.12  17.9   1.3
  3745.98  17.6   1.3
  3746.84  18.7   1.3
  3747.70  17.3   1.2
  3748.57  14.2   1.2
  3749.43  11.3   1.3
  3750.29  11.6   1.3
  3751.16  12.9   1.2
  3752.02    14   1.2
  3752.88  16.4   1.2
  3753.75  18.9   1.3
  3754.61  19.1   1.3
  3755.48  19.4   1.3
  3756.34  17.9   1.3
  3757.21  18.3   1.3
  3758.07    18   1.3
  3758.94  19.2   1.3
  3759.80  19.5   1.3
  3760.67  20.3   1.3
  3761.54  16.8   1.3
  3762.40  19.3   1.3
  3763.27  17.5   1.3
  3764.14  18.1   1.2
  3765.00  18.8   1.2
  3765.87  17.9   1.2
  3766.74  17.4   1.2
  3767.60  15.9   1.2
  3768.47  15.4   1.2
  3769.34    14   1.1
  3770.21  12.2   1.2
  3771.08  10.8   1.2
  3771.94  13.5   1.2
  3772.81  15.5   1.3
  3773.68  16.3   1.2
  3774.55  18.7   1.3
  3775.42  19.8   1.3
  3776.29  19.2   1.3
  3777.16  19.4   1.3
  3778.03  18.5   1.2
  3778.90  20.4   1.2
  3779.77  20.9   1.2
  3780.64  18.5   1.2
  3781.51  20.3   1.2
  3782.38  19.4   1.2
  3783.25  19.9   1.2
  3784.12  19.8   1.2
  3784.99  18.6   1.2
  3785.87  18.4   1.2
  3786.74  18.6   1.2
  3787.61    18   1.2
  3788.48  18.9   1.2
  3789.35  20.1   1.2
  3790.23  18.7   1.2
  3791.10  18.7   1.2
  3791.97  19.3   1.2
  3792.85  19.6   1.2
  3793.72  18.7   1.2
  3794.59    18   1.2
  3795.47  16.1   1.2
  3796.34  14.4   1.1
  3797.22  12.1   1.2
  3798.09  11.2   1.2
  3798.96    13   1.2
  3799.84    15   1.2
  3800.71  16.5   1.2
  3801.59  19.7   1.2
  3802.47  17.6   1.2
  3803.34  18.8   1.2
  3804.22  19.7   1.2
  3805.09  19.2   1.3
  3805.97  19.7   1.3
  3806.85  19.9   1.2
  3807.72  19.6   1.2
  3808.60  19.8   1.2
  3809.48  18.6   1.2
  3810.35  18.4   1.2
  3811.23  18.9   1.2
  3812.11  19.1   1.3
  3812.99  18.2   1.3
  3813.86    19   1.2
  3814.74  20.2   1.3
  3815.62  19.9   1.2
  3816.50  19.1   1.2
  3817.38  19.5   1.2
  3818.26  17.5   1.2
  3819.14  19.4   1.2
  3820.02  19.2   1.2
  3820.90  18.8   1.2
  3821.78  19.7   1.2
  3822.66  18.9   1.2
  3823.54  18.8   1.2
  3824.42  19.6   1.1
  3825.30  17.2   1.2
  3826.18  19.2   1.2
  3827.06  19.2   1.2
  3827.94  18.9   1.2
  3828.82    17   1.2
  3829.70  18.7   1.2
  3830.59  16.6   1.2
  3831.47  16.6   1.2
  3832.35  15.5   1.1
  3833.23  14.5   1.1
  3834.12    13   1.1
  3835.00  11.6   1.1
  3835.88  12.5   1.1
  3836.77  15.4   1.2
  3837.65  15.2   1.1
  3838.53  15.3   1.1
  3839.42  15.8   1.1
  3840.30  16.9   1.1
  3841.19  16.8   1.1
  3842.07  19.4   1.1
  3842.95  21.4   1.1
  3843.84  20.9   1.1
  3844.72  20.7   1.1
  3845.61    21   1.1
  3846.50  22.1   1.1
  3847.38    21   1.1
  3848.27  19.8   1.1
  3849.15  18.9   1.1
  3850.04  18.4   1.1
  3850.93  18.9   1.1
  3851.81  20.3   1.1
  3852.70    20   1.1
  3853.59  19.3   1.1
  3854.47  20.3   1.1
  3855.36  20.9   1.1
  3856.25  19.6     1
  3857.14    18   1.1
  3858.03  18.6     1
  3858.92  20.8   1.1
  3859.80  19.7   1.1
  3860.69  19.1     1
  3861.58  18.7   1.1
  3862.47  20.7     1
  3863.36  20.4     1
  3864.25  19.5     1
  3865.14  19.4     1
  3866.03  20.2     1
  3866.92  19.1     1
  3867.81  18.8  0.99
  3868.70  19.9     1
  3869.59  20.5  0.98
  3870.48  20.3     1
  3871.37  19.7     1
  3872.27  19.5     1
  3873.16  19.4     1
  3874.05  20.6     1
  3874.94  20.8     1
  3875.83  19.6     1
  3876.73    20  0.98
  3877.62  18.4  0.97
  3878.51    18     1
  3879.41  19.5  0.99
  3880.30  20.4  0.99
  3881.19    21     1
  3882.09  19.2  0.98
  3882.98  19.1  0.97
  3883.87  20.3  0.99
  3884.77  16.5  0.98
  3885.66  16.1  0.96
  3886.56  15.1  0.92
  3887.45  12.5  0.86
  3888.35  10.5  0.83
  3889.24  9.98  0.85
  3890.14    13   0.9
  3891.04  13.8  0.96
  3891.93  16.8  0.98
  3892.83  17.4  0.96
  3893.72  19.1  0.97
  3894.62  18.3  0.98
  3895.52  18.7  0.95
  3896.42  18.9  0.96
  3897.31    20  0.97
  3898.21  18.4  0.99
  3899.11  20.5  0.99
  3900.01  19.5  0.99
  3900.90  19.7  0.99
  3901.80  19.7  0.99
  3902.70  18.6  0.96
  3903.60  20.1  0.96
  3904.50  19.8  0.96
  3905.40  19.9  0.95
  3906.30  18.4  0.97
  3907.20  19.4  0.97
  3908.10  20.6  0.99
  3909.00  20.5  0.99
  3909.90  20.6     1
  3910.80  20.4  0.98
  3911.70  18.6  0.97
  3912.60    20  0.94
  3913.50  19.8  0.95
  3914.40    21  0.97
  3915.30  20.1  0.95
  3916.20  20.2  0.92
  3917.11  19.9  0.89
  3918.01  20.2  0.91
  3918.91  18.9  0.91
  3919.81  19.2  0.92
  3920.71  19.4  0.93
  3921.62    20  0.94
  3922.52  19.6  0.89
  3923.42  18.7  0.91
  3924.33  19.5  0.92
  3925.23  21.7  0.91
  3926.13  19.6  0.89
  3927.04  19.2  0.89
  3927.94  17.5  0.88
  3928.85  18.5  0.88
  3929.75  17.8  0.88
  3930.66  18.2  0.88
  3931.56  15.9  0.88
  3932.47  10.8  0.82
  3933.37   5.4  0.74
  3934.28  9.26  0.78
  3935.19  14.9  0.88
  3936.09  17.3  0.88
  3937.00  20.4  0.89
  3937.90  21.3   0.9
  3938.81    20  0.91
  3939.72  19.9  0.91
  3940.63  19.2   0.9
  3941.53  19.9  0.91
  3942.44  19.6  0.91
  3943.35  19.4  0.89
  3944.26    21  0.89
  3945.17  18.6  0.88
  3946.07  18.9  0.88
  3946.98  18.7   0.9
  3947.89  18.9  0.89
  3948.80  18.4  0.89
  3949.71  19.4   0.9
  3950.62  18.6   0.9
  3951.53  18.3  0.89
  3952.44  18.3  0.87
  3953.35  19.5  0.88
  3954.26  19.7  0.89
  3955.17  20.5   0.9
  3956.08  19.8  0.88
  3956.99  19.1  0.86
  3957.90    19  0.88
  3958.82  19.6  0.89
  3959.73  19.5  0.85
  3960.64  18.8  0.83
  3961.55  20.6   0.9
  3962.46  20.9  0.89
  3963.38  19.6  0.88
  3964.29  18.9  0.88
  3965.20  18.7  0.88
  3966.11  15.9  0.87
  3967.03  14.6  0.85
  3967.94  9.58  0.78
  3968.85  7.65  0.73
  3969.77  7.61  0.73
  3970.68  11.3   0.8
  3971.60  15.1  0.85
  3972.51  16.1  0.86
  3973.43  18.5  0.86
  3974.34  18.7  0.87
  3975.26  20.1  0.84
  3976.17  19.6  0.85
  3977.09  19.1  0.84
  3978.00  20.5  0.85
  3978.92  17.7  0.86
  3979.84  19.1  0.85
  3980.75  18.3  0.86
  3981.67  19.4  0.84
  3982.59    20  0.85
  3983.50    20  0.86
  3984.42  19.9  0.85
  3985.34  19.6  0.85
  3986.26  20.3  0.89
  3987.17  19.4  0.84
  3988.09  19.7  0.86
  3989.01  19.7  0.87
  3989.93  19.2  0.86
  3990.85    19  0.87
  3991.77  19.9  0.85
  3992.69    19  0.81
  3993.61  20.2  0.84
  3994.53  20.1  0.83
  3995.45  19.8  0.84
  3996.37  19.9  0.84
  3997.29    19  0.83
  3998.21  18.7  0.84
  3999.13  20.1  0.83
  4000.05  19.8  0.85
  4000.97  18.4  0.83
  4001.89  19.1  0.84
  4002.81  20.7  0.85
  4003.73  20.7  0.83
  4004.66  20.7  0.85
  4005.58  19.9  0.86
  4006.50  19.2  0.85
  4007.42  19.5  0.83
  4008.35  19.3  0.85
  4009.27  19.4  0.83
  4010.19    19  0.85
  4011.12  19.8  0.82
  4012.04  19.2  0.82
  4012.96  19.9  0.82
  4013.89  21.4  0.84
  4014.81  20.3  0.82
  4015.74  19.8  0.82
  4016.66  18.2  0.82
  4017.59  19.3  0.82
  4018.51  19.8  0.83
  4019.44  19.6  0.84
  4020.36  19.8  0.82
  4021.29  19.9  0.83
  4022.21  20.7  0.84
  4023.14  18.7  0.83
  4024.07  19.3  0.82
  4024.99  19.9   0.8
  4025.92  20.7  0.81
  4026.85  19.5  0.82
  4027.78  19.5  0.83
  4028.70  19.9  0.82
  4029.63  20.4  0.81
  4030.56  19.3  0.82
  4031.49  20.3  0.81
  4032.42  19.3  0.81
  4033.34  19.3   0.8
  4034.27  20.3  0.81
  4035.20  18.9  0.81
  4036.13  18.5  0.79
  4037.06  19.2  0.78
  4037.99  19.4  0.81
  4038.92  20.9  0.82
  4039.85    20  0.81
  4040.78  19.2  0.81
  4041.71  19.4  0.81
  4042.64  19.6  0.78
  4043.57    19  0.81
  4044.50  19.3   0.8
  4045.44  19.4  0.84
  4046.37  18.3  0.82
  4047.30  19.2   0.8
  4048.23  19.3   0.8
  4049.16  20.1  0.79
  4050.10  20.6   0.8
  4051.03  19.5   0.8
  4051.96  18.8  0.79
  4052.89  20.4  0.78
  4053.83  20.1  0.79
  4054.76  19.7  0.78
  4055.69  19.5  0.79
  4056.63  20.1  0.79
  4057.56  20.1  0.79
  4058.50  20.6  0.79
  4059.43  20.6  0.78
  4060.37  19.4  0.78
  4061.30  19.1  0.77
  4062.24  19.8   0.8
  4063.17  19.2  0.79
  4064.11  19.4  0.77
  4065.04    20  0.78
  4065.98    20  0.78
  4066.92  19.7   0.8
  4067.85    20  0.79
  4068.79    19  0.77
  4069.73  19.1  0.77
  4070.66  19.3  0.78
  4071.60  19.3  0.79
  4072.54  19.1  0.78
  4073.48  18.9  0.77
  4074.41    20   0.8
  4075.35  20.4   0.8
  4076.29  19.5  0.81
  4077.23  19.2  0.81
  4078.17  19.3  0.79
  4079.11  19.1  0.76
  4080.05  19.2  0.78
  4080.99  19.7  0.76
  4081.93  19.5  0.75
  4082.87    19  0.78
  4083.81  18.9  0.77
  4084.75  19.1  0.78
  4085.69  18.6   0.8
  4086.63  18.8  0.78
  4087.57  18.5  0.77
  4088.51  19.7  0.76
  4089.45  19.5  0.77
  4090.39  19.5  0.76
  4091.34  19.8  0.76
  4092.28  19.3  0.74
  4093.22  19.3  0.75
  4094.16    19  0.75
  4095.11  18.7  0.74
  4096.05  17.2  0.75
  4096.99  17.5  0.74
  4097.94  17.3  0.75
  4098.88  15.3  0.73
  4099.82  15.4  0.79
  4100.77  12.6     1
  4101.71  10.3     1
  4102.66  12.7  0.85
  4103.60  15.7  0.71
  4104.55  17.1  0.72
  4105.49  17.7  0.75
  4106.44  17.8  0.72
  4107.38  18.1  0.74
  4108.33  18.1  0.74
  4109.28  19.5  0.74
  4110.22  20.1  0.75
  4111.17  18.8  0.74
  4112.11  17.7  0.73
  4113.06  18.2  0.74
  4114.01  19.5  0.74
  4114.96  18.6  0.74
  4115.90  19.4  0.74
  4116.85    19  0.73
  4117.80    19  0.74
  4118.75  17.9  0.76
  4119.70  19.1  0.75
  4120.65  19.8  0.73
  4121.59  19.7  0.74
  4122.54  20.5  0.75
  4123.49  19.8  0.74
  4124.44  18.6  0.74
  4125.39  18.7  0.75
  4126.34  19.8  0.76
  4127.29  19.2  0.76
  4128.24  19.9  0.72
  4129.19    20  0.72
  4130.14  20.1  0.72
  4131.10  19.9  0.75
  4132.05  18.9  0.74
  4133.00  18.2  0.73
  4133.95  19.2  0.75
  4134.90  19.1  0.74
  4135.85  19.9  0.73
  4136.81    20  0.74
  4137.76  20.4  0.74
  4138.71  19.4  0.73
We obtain 1.12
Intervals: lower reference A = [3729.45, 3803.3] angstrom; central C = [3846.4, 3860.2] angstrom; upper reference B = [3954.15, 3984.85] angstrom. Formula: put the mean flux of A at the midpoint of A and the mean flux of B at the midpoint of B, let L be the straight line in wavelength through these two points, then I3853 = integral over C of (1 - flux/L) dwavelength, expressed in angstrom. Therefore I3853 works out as -1.8 angstrom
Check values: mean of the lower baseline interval 17.3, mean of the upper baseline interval 17.7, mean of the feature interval 19.7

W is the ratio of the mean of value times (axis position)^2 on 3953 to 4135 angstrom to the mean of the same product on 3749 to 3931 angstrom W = 1.15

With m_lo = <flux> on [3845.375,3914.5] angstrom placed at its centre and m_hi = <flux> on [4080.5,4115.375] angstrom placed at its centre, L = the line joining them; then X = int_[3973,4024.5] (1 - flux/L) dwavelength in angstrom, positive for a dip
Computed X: -3.3 angstrom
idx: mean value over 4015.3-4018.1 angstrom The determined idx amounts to 19.1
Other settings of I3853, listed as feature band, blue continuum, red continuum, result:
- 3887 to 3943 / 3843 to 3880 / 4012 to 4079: 4.5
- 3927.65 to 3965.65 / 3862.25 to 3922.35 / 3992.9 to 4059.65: 1.8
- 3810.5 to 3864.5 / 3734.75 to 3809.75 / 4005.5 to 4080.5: -1.4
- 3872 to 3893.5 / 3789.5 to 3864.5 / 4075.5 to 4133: 1.1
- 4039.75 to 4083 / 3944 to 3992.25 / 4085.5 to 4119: -3.9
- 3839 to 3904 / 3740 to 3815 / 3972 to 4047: -1.5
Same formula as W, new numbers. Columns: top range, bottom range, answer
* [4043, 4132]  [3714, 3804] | 1.30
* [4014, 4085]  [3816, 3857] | 1.20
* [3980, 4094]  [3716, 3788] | 1.32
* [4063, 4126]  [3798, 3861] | 1.16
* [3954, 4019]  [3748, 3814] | 1.19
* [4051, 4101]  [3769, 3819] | 1.23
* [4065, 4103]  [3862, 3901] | 1.11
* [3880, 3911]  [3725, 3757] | 1.16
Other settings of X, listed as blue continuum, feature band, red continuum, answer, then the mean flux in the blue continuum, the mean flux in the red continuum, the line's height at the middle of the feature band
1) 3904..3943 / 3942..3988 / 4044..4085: 1.65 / 18.6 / 19.5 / 18.9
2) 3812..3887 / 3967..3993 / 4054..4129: 1.61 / 18.7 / 18.8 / 18.7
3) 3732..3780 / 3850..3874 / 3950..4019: -2.48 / 17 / 18.7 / 17.8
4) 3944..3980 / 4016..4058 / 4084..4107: -4.85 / 17.8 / 17.4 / 17.6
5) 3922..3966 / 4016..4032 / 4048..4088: -0.46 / 18.5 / 19.5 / 19.1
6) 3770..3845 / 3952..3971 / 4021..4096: 1.73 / 17.8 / 19.5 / 18.9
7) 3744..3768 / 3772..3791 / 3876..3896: -1.85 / 17.2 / 17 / 17.2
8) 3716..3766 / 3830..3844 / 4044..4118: 1.19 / 17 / 18.8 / 17.5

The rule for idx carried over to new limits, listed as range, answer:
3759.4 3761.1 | 19.9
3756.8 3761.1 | 19.1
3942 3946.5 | 19.5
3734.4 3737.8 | 16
